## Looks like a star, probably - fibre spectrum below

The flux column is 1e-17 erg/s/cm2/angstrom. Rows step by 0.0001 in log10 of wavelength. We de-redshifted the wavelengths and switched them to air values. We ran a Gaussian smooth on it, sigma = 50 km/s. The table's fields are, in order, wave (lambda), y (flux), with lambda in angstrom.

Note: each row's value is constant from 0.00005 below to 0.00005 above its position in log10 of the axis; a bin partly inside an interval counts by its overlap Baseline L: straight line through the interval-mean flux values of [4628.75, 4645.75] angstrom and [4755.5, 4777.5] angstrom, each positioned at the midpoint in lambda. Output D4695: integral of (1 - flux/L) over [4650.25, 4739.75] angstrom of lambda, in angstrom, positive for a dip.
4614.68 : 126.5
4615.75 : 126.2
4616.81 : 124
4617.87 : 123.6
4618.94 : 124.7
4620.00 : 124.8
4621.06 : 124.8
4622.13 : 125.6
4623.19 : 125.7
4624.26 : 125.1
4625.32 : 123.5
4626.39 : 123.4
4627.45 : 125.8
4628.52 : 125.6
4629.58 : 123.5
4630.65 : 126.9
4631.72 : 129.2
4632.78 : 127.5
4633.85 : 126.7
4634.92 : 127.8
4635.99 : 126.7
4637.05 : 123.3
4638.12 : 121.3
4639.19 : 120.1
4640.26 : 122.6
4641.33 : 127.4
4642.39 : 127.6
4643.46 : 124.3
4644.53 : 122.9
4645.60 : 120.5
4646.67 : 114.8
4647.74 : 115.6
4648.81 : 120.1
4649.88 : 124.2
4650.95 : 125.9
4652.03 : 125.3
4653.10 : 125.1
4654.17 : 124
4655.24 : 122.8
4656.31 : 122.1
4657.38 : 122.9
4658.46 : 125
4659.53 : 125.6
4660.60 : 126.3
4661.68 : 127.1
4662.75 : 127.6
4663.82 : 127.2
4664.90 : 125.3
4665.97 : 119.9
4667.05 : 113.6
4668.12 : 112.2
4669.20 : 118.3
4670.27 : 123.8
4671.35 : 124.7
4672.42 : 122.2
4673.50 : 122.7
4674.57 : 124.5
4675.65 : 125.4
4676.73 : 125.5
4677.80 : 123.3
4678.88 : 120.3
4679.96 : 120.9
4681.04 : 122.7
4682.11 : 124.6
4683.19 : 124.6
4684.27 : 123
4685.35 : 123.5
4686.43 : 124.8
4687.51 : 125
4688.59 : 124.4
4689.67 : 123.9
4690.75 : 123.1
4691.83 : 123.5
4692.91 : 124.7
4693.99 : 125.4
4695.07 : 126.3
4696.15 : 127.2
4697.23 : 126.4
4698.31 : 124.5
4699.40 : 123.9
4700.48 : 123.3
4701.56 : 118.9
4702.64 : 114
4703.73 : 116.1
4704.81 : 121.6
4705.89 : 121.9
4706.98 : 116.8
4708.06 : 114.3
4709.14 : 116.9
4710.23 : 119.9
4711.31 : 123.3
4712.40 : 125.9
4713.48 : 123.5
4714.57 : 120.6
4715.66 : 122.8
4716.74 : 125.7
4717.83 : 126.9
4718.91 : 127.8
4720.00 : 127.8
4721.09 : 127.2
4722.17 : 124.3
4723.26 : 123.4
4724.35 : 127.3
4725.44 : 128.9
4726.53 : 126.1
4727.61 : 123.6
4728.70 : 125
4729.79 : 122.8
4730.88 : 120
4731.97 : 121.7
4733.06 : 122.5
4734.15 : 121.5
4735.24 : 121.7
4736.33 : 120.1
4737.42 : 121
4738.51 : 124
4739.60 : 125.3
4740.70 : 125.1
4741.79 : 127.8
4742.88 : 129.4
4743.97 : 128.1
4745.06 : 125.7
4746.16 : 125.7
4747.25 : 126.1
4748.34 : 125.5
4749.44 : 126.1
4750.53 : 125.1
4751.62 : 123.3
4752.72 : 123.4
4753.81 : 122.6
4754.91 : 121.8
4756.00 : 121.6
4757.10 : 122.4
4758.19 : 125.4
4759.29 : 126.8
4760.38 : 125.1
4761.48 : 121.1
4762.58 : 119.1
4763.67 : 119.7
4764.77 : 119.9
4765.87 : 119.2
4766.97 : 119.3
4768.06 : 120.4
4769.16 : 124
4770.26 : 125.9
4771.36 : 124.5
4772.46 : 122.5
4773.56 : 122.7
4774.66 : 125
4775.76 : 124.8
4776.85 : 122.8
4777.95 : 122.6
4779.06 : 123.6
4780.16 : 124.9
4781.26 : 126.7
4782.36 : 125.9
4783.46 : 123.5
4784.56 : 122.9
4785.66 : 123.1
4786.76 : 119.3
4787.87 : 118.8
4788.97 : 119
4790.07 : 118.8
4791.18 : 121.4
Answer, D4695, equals 0.6 angstrom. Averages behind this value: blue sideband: 125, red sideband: 123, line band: 123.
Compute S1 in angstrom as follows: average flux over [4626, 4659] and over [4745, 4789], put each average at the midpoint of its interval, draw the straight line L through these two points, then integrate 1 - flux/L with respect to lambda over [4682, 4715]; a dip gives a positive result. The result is 0.30 angstrom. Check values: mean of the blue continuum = 124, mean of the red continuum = 123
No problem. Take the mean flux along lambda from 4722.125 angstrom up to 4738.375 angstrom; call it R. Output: 123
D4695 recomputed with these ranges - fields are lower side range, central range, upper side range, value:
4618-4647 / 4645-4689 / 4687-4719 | 0.3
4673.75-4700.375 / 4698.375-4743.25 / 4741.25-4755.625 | 0.7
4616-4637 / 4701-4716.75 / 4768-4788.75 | 0.6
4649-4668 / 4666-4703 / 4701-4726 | 0.1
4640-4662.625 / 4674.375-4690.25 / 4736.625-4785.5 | 0.0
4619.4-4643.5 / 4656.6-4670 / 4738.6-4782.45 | 0.2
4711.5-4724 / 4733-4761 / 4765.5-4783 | 0.0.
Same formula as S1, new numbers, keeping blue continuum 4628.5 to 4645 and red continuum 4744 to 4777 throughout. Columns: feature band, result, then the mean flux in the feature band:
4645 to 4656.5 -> 0.3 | 122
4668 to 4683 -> 0.3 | 123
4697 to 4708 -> 0.3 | 120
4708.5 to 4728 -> -0.1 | 125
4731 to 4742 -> 0.1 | 123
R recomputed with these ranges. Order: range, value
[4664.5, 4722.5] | 123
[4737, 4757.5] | 125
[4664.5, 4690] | 122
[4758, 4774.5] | 122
